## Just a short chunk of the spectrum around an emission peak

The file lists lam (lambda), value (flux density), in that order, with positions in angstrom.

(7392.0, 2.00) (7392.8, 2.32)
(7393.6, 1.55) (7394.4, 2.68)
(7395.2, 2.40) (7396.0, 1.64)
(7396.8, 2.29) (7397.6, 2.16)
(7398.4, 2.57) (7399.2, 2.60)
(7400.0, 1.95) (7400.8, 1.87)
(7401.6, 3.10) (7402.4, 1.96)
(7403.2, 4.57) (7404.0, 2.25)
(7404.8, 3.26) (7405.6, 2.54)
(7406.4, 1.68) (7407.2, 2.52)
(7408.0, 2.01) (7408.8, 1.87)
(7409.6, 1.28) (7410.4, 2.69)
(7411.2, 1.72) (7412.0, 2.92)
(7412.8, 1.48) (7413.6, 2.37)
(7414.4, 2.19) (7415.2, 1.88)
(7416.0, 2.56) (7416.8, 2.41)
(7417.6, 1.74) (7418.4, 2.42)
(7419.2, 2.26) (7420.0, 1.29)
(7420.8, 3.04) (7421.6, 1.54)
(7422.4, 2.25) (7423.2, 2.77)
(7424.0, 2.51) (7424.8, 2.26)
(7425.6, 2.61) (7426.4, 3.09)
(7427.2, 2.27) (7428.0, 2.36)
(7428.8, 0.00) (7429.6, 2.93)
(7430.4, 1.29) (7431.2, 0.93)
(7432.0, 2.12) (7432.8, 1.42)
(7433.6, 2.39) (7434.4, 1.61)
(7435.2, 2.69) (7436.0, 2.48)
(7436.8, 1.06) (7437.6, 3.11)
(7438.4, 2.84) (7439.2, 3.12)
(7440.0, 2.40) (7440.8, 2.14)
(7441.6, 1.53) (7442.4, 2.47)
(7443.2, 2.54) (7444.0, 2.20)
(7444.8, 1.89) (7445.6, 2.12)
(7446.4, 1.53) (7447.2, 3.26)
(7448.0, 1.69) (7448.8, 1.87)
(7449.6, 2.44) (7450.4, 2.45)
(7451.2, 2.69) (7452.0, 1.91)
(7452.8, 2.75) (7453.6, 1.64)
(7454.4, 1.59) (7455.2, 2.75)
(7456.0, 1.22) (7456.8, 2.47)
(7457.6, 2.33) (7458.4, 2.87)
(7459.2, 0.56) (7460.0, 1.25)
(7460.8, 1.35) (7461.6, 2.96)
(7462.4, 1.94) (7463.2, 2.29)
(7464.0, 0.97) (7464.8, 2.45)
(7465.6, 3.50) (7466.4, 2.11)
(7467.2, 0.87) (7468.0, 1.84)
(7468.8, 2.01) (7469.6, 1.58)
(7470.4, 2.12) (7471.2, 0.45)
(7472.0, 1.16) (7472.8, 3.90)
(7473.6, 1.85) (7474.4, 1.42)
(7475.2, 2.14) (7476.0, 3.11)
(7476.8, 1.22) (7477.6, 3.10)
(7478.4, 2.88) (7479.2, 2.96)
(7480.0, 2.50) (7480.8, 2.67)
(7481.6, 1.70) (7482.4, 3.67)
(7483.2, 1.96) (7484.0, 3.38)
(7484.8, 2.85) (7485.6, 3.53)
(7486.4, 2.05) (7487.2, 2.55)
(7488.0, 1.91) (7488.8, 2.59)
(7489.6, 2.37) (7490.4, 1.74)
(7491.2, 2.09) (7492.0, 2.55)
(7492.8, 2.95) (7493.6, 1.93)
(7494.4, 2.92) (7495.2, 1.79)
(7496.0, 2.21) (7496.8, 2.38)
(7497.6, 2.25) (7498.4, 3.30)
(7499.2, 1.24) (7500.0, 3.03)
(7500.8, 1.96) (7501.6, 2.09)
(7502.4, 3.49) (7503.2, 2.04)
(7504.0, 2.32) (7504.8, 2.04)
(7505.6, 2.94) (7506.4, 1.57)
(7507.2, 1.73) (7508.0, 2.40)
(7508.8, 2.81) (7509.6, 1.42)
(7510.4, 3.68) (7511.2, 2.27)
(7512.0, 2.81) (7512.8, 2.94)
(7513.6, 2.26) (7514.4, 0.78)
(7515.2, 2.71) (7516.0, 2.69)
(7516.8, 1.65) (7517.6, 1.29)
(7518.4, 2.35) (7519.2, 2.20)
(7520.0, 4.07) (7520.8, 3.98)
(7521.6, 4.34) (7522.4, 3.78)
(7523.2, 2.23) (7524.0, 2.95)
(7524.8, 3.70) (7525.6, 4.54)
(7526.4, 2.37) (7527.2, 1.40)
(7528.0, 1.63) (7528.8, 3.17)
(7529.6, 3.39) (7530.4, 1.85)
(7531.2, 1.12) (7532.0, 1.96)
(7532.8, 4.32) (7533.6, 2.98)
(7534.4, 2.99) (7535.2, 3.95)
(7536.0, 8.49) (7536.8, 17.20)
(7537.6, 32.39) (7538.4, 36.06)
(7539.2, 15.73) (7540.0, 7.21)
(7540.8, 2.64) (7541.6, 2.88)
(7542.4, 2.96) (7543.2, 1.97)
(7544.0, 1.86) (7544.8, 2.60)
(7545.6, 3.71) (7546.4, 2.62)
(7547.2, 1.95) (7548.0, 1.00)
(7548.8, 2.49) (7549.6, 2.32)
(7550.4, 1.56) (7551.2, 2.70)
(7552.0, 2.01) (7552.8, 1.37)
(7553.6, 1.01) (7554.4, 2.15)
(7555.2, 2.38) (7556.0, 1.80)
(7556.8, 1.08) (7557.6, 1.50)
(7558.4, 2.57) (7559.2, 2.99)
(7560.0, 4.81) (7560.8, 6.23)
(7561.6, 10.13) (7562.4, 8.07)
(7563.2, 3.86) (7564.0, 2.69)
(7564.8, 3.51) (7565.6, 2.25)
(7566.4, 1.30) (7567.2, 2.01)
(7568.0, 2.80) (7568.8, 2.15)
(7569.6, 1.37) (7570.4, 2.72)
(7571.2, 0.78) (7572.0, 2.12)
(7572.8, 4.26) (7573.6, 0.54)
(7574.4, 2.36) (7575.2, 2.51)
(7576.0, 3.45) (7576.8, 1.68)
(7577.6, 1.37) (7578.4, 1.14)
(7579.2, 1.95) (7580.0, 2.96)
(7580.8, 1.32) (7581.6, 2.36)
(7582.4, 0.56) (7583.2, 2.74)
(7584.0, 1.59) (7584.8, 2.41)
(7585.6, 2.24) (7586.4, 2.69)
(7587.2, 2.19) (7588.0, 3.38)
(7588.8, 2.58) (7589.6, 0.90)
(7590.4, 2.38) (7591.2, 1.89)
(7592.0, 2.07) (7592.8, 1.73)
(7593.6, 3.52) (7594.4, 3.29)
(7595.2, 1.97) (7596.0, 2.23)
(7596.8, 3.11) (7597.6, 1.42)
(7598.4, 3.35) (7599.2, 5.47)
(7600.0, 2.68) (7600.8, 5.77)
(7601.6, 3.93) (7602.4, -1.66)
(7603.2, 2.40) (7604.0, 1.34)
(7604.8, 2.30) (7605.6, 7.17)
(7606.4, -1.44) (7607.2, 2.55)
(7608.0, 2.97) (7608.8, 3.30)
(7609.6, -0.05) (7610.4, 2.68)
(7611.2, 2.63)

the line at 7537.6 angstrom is Halpha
